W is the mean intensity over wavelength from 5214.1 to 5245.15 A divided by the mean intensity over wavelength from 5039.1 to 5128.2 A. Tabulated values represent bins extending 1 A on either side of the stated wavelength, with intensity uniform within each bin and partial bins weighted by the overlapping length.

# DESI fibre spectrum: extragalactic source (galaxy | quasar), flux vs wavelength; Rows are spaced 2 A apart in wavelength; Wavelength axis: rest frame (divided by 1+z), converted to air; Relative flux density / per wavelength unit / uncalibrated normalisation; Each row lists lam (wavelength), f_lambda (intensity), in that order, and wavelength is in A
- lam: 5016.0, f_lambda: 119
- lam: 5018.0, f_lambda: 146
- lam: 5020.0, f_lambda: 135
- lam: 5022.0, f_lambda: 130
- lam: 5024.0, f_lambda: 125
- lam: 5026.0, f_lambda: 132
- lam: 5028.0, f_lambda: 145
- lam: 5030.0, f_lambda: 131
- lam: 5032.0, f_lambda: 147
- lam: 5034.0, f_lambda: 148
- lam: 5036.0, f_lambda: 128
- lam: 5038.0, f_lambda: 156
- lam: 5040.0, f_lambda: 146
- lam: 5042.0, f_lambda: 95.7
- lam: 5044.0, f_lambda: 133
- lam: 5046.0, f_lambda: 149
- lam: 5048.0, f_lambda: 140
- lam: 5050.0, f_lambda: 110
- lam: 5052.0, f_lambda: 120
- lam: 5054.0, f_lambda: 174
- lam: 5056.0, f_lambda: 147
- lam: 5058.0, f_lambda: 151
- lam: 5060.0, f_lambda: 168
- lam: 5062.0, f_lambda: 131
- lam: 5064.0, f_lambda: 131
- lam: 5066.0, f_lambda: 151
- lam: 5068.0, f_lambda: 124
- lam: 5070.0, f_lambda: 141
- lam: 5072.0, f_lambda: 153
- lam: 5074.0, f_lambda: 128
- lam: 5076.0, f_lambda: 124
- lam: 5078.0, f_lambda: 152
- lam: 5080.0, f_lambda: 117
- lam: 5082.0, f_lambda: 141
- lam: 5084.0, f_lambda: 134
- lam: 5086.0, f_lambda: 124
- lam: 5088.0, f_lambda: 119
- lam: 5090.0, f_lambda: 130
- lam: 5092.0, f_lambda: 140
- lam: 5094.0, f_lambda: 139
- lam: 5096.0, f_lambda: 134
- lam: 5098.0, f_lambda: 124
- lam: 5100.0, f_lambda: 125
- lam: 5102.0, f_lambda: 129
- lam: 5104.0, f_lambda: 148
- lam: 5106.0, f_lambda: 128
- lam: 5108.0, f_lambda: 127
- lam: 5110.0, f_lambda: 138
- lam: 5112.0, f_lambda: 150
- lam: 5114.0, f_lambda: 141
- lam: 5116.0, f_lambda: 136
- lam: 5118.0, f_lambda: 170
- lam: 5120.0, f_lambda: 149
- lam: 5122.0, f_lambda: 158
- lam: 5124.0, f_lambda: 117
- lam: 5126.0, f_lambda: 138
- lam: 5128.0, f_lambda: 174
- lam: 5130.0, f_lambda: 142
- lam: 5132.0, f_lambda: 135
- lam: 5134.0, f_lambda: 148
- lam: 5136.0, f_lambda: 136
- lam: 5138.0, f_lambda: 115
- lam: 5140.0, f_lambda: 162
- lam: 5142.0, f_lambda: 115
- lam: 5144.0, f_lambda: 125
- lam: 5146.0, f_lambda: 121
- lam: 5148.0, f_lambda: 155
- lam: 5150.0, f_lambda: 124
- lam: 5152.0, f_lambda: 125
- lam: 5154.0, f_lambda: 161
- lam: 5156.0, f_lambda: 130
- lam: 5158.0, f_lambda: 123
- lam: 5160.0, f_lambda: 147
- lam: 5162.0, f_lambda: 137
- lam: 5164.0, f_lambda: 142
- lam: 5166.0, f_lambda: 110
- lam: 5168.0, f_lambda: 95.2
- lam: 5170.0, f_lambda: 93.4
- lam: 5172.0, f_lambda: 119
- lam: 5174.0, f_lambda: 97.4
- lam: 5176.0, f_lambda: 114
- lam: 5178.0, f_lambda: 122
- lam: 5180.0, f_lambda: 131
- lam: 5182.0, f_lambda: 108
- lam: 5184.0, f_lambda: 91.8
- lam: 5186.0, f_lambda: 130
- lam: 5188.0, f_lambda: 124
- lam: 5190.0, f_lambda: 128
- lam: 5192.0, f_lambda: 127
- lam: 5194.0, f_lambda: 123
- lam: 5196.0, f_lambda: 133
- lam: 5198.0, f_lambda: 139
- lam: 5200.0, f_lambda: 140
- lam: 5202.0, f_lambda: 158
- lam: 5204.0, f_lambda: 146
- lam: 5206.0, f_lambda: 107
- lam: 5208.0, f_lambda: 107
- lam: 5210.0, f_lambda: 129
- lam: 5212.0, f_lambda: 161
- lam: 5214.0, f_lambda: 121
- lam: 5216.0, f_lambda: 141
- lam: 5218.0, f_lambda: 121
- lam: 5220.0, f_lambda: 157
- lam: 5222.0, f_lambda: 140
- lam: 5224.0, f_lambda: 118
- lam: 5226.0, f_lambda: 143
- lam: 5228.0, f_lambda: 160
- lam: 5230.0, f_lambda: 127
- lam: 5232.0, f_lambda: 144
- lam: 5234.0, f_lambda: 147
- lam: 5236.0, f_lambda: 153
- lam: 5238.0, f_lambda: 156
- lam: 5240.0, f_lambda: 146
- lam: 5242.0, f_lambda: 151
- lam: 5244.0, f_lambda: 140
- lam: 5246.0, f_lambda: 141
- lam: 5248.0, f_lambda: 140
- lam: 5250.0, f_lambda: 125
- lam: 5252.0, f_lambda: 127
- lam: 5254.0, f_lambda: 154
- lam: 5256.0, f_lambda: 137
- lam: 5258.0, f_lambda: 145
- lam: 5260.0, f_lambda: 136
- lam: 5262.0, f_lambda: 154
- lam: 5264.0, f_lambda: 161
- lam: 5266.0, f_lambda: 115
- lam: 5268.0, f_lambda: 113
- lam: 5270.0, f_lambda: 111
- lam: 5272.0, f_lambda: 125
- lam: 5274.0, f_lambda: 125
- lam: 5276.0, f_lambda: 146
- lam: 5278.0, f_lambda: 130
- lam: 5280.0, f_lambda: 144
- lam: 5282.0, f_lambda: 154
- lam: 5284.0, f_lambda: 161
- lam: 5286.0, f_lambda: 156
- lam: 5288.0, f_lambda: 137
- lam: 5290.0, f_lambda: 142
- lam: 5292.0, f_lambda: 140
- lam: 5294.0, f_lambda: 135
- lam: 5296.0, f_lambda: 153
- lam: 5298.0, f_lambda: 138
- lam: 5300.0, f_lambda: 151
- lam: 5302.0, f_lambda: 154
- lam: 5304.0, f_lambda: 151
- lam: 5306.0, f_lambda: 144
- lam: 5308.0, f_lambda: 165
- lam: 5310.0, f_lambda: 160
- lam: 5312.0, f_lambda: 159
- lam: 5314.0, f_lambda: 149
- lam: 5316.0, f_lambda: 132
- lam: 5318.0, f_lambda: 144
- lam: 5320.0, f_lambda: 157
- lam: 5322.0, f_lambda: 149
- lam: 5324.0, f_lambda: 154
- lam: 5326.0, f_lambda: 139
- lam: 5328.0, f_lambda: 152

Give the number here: 1.04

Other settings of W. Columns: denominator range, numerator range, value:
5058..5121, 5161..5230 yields 0.92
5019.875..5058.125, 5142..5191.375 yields 0.90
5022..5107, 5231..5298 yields 1.03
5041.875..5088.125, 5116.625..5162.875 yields 1.02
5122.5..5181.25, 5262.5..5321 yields 1.11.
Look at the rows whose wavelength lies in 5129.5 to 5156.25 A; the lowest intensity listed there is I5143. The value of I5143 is 115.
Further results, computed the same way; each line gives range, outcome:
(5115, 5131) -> 117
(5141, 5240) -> 91.8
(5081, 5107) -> 119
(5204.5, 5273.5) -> 107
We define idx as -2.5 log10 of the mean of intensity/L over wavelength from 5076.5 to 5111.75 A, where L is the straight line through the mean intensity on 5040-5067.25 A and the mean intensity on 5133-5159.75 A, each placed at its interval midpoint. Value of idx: 0.03 mag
